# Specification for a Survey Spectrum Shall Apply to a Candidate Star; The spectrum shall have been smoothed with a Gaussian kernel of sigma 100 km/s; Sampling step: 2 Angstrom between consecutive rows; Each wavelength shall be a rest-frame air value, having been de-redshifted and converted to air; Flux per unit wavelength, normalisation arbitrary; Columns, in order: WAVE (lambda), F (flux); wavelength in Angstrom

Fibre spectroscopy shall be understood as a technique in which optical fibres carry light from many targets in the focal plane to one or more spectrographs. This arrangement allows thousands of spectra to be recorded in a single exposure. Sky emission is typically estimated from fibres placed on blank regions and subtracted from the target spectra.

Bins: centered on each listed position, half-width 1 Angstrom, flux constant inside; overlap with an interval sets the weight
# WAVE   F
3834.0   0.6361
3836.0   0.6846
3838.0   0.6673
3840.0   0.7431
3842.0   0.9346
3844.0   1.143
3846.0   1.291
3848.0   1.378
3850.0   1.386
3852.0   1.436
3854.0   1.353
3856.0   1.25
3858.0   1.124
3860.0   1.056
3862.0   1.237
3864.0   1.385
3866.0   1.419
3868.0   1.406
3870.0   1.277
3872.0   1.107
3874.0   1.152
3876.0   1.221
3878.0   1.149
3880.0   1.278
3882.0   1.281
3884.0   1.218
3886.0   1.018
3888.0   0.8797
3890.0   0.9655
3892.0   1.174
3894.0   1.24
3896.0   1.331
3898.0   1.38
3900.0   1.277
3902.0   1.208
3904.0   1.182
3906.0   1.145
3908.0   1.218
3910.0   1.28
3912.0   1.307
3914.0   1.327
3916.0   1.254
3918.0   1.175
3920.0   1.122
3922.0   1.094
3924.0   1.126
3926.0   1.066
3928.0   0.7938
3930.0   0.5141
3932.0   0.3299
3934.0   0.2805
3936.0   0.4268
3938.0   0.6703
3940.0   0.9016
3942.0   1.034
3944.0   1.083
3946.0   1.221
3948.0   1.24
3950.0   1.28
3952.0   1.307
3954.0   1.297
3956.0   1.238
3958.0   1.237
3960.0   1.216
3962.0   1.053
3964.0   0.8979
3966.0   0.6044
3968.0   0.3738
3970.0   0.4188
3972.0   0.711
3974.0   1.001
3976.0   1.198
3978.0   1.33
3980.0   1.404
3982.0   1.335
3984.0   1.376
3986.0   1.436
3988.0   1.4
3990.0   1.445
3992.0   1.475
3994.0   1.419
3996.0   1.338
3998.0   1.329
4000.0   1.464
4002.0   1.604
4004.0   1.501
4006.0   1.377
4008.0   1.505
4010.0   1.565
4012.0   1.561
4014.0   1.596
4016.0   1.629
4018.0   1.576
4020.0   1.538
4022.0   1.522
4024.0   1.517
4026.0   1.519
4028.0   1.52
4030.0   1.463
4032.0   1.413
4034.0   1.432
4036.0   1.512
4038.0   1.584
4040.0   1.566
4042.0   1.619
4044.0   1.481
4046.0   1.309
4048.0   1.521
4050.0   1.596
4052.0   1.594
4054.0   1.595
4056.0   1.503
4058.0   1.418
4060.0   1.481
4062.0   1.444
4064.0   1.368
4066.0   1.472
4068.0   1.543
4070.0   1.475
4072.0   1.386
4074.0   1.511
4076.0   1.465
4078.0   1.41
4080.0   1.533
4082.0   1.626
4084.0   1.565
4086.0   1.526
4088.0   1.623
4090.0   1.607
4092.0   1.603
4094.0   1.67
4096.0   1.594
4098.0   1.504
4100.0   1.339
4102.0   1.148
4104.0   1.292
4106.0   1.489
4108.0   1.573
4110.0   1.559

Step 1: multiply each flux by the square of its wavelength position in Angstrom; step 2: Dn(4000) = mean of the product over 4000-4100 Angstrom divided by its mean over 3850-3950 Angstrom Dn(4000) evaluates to 1.47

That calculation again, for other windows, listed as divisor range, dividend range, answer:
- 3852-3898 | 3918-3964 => 0.84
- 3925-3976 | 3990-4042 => 1.74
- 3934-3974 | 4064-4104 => 1.69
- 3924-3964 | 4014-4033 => 1.65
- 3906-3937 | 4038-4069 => 1.67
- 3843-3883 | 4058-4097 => 1.34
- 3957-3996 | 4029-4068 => 1.37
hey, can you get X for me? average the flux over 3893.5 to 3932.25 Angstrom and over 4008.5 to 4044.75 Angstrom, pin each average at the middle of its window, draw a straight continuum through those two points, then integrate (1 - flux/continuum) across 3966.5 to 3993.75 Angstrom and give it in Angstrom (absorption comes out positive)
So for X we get 4.62 Angstrom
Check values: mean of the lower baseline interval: 1.13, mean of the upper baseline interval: 1.53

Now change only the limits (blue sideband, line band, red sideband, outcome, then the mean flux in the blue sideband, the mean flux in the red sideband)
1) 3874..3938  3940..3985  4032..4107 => 4.97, 1.07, 1.5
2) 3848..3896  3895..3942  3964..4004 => 7.51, 1.22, 1.19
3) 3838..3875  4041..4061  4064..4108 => -0.85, 1.21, 1.49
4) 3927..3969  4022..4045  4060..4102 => -3.97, 0.905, 1.5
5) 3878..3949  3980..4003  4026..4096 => -2.11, 1.06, 1.51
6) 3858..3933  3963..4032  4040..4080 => 2.14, 1.15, 1.49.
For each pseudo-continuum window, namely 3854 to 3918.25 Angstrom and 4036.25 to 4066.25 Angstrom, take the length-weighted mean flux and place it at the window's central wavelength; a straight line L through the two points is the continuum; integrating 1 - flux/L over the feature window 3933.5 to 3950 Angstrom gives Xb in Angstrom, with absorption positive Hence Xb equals 5.2 Angstrom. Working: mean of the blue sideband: 1.22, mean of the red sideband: 1.5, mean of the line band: 0.9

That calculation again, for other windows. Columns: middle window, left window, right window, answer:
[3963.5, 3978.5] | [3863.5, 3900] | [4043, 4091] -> 6.2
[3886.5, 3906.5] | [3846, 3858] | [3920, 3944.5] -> -2.9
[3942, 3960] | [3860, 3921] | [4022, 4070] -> 1.4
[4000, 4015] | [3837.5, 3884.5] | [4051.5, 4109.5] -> -1.3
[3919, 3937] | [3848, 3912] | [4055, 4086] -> 7.5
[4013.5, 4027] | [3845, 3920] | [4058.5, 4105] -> -1.4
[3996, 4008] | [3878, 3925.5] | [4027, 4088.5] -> -0.5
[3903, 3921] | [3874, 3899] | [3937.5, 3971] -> -1.8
